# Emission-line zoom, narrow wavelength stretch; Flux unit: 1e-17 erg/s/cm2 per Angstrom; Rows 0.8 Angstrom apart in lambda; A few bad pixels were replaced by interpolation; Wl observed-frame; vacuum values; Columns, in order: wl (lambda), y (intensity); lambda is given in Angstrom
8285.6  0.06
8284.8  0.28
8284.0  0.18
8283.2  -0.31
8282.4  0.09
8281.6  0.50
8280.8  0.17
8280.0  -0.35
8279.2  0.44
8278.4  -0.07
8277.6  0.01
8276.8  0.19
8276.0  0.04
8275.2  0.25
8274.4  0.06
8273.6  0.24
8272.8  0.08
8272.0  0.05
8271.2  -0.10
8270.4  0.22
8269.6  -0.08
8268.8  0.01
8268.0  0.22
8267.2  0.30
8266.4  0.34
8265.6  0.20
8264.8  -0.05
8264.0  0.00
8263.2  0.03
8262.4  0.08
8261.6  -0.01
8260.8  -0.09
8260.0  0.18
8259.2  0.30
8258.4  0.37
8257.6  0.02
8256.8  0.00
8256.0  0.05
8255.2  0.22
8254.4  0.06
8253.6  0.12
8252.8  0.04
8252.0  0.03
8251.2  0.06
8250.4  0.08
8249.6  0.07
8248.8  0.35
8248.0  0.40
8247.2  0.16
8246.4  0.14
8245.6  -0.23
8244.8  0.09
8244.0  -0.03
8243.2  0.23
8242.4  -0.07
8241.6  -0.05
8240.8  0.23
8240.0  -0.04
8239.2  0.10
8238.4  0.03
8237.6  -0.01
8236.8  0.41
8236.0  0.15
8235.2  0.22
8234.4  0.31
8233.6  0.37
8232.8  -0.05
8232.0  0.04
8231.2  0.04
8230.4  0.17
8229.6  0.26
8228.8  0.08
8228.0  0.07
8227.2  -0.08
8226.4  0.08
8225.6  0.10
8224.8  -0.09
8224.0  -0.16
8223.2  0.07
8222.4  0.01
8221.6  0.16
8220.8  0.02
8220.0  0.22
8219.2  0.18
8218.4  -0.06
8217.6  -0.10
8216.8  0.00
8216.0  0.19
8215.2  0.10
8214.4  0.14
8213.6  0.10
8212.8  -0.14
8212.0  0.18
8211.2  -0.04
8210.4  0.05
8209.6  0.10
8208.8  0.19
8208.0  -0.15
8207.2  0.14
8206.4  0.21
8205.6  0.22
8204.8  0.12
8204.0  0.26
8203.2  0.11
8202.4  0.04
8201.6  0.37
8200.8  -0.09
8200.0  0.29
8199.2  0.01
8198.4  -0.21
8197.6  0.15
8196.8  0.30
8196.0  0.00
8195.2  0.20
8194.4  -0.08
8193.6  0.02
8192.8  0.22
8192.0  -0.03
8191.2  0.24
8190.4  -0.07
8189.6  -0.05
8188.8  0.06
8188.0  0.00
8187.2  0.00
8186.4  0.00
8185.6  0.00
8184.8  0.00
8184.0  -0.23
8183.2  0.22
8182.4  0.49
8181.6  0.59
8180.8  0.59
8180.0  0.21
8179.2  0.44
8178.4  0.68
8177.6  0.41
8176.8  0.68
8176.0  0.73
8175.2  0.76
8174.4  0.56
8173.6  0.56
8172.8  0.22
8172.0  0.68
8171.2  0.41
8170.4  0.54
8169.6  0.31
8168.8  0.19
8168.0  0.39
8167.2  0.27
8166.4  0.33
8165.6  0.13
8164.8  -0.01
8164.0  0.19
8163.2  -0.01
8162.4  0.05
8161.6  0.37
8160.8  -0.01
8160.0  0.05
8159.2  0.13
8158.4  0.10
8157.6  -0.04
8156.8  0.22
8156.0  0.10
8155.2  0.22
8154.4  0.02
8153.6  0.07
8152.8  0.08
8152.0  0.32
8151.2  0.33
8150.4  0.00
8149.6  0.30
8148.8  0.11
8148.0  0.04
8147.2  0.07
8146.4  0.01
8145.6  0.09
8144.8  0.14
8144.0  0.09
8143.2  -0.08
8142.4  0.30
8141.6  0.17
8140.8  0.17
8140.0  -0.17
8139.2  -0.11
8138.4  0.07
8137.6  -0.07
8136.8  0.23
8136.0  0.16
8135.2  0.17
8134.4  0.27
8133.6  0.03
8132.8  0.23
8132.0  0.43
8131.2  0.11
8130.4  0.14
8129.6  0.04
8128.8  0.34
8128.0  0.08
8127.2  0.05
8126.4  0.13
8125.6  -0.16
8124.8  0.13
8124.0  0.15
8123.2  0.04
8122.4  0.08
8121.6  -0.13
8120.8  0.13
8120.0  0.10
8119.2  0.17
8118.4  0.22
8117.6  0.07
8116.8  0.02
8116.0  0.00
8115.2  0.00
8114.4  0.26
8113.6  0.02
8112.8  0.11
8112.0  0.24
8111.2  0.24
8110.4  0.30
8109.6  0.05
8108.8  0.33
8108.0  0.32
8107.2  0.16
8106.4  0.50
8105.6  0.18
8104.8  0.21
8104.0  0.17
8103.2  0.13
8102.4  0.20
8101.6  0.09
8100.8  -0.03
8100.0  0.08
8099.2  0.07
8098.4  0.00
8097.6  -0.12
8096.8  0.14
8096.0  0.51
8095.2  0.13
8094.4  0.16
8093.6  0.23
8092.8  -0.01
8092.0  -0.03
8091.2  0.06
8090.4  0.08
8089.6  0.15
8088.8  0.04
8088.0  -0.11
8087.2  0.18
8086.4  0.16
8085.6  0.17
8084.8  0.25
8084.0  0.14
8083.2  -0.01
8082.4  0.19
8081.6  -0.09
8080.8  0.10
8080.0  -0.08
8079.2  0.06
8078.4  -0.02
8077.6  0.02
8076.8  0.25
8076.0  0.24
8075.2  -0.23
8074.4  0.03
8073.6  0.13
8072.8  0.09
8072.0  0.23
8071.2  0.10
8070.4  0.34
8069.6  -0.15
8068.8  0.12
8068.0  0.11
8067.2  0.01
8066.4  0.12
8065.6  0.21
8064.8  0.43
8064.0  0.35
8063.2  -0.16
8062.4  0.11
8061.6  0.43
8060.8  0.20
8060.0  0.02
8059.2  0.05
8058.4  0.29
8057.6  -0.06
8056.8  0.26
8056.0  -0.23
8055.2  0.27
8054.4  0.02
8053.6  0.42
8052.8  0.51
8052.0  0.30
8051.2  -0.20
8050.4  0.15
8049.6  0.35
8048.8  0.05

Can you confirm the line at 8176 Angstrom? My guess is [O II] 3727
